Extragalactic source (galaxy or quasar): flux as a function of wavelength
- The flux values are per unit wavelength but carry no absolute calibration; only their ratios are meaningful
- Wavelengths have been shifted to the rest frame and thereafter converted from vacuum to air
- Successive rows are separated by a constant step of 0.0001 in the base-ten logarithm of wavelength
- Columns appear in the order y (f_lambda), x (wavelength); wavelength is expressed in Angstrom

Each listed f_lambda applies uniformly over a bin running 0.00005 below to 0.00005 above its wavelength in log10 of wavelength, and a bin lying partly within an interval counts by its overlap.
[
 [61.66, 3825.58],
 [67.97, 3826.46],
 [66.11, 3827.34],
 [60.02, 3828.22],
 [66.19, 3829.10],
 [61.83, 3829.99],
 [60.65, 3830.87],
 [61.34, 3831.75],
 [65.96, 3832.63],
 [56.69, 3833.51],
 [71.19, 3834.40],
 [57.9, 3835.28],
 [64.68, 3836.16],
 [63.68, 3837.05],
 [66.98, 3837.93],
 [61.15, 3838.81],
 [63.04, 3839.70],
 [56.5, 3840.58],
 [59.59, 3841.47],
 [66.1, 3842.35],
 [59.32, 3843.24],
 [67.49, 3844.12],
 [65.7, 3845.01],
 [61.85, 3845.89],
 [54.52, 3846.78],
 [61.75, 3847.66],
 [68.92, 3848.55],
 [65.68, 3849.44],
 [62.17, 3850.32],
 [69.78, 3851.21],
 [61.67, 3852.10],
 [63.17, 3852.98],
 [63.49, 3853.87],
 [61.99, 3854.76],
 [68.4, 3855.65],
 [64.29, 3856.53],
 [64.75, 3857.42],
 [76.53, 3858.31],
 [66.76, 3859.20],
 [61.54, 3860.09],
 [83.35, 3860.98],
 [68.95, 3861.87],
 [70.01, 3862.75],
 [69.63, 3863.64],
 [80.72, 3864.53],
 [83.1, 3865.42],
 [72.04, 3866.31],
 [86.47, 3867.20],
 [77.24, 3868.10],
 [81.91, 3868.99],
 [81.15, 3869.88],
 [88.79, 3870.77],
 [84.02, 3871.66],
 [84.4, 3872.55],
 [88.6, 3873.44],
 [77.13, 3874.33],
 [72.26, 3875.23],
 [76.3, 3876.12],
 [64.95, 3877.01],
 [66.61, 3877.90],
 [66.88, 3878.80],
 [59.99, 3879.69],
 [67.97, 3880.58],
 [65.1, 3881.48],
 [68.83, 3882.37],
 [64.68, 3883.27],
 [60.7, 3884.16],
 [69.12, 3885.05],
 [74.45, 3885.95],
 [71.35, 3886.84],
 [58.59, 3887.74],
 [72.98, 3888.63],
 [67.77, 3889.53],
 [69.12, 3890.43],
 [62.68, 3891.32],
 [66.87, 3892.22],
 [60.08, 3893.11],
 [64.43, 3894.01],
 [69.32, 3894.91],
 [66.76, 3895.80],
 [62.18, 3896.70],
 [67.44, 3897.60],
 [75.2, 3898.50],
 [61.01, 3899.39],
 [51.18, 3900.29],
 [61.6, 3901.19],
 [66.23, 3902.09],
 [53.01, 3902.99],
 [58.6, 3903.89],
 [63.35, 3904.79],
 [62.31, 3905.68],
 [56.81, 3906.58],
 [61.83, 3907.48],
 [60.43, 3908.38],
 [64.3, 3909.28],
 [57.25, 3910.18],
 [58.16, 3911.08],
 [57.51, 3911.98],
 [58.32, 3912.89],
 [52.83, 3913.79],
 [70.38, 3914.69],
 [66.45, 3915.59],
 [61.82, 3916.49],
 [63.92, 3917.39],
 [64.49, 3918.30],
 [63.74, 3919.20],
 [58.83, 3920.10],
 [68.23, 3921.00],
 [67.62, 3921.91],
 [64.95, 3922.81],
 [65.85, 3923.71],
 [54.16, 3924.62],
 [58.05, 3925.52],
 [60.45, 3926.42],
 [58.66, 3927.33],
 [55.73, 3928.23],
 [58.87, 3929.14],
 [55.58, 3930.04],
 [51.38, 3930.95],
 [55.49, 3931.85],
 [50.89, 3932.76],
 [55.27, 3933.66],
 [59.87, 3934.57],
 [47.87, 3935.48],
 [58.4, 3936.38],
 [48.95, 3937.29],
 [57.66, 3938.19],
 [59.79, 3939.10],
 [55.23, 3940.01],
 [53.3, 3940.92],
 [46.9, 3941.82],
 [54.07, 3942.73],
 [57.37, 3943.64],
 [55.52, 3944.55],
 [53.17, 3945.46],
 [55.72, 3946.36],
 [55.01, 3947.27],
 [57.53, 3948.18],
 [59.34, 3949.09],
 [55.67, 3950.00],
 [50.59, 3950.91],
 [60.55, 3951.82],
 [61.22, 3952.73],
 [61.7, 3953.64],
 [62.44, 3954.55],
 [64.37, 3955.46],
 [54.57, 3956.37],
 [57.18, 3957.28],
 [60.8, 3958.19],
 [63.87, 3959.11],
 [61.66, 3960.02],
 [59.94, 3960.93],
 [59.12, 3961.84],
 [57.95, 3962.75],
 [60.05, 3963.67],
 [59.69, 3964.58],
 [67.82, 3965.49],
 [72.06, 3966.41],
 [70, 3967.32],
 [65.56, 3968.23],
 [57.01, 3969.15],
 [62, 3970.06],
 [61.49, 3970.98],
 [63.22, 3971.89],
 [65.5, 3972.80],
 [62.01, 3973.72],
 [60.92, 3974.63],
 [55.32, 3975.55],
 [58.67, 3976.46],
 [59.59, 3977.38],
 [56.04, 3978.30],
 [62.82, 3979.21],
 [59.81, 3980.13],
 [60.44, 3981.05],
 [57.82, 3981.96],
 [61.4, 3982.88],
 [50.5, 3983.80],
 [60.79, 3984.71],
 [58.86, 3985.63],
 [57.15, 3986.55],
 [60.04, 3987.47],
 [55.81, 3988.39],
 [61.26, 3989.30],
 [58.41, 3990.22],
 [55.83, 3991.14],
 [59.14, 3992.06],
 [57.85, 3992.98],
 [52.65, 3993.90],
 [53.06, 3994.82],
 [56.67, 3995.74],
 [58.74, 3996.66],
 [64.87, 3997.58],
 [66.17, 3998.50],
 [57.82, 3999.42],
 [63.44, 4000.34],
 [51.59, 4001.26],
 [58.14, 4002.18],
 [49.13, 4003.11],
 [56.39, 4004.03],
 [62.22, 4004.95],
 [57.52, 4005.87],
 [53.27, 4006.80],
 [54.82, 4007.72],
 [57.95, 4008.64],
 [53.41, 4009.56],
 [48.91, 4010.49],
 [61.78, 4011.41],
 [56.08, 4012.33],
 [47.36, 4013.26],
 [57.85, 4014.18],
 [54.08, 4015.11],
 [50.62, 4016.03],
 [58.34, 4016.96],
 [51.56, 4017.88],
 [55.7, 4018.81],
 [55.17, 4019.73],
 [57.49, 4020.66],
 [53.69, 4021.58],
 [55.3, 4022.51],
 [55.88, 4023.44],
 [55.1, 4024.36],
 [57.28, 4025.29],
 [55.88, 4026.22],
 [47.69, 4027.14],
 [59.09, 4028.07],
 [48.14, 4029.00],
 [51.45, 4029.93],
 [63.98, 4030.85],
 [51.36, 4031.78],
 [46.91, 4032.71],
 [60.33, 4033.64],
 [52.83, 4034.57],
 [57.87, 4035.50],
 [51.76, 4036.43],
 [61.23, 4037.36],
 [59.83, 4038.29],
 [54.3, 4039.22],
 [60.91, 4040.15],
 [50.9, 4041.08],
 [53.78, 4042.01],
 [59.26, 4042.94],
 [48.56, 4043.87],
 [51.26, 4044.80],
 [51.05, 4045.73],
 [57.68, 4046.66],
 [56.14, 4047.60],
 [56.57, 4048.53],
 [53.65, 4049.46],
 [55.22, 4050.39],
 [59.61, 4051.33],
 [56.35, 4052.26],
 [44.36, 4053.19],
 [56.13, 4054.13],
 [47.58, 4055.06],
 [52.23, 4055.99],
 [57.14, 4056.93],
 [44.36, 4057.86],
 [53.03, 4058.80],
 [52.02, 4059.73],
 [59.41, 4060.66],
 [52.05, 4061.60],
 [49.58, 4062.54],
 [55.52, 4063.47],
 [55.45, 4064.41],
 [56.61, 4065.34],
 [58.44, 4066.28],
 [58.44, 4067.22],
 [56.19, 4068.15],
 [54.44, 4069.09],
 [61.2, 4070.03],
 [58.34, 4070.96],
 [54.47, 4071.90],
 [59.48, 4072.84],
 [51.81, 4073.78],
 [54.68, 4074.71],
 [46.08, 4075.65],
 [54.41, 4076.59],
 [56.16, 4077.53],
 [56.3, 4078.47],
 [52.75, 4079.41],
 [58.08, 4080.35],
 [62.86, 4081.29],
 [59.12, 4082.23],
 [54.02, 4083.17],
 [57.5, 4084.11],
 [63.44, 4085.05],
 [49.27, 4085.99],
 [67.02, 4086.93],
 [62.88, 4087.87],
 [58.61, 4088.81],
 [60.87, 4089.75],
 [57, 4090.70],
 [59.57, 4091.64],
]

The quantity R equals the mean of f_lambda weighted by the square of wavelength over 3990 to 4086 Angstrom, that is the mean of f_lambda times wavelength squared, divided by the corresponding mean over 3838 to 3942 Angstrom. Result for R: 0.9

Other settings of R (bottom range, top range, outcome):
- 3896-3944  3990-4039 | 0.99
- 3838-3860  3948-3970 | 1.01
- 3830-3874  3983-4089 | 0.89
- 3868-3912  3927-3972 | 0.89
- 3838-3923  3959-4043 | 0.92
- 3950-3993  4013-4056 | 0.93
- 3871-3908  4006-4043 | 0.88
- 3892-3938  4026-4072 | 0.97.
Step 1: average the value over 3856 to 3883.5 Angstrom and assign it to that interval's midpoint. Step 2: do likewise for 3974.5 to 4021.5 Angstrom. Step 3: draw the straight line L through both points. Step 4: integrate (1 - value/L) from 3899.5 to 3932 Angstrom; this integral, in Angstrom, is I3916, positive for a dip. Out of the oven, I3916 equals 3.58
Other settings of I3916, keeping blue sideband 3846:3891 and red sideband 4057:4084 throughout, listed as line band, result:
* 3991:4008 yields 0.9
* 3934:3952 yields 2.7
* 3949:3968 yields 0.8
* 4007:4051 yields 2.7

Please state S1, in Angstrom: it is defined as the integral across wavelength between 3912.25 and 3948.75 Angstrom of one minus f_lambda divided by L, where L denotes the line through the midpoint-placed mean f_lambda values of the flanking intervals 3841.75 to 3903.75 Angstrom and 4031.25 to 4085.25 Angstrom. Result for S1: 3.7 Angstrom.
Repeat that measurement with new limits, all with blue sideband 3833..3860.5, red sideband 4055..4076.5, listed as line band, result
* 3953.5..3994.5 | -1.30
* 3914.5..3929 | -0.45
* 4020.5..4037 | 0.43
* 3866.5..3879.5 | -3.15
